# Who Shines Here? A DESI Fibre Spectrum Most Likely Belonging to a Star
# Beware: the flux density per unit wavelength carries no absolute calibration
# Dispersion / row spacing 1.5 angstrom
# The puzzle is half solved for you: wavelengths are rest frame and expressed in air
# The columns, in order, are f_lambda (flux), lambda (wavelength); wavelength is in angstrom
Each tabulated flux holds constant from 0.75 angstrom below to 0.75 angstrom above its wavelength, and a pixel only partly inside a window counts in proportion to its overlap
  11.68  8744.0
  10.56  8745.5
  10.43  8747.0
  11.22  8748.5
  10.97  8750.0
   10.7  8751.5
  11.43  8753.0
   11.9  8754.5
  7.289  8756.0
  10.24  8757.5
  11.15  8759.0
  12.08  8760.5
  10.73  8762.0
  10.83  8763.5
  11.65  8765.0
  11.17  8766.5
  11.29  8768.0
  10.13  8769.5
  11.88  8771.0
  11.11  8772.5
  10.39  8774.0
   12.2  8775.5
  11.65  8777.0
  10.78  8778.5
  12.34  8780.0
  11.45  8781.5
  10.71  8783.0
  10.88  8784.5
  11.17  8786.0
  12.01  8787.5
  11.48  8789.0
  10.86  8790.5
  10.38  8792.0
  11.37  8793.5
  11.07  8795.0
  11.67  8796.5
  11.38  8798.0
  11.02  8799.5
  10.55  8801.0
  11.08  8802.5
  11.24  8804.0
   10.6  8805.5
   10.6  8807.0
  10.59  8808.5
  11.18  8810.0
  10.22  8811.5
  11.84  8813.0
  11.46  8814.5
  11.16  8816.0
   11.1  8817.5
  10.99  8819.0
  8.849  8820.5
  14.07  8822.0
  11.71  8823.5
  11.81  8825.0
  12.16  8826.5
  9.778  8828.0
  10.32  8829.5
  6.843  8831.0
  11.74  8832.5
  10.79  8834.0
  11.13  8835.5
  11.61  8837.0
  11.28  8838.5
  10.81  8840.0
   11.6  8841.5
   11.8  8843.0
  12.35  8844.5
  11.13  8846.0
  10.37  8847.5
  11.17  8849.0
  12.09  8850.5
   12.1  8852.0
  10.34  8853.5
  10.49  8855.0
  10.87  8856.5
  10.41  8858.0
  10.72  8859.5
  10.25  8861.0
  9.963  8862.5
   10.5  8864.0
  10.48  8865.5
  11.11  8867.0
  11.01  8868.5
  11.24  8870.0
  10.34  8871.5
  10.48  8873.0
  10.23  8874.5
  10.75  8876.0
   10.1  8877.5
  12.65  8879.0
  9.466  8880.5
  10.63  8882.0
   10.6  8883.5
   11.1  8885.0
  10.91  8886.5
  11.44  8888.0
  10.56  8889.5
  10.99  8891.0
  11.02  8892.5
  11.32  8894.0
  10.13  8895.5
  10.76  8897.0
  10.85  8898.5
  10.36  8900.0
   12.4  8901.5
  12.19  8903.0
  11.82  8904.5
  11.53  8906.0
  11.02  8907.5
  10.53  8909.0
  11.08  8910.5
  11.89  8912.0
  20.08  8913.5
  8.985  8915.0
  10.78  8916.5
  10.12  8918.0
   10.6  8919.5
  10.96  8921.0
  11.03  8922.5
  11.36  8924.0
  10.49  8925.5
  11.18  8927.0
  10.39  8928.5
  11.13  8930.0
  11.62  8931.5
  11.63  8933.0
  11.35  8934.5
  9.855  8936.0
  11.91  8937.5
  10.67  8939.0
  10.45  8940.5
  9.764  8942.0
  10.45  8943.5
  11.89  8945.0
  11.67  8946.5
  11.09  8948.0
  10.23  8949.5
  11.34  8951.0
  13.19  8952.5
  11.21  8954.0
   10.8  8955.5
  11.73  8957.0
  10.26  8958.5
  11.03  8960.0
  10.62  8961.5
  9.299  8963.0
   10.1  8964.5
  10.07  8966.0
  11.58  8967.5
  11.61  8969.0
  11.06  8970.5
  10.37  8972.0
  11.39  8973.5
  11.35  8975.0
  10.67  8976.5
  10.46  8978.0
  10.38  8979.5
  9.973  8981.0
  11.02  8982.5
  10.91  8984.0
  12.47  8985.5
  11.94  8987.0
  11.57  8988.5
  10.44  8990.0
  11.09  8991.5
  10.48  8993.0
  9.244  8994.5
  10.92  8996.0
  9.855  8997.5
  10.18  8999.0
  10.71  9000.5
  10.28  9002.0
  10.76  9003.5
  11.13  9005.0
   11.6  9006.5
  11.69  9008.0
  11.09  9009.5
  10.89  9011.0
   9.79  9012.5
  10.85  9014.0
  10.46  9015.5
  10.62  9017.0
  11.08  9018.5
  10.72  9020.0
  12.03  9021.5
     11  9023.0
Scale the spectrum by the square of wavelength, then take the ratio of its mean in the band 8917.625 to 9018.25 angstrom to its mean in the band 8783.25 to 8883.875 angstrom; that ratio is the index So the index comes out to 1.0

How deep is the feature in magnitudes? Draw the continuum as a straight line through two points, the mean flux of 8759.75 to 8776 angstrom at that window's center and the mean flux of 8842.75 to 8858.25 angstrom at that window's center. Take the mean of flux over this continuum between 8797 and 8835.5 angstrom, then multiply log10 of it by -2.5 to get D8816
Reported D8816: 0.03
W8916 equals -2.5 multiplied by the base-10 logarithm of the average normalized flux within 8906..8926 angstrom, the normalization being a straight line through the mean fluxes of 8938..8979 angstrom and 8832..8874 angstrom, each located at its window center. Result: -0.051 mag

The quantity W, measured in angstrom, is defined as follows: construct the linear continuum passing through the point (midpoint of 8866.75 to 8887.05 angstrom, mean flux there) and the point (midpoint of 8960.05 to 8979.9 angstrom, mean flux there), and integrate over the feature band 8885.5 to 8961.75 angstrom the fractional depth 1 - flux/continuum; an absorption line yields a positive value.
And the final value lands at -3.3 angstrom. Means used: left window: 10.7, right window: 10.7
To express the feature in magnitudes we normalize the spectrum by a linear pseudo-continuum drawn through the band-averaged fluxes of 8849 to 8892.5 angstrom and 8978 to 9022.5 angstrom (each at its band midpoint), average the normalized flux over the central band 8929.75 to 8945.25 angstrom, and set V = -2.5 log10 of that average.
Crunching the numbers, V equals -0.01 mag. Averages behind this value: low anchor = 10.8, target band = 10.9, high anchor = 10.8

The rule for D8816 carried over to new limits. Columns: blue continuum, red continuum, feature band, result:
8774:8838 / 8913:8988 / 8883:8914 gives -0.040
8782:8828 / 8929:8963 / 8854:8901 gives 0.039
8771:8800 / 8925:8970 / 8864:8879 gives 0.037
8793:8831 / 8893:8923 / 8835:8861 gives 0.001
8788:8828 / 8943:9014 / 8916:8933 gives 0.006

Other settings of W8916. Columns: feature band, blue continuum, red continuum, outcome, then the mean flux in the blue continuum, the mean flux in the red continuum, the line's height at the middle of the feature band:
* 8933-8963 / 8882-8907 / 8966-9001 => -0.01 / 11.1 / 10.8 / 10.9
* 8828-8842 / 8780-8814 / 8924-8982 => 0.04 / 11.1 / 10.9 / 11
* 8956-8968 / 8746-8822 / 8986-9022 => 0.03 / 11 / 10.8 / 10.9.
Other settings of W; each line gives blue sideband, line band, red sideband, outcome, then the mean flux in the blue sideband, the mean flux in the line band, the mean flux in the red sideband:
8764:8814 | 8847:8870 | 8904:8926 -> 1.1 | 11.1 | 10.8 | 11.5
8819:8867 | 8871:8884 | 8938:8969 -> 0.4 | 11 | 10.6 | 10.9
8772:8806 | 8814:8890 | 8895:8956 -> 2.0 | 11.2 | 10.9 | 11.2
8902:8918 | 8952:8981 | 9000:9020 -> 1.1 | 11.9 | 10.9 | 10.8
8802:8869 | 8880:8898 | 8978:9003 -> 0.2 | 11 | 10.8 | 10.7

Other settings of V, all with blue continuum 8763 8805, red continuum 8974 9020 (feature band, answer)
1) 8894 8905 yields -0.02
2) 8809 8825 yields -0.01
